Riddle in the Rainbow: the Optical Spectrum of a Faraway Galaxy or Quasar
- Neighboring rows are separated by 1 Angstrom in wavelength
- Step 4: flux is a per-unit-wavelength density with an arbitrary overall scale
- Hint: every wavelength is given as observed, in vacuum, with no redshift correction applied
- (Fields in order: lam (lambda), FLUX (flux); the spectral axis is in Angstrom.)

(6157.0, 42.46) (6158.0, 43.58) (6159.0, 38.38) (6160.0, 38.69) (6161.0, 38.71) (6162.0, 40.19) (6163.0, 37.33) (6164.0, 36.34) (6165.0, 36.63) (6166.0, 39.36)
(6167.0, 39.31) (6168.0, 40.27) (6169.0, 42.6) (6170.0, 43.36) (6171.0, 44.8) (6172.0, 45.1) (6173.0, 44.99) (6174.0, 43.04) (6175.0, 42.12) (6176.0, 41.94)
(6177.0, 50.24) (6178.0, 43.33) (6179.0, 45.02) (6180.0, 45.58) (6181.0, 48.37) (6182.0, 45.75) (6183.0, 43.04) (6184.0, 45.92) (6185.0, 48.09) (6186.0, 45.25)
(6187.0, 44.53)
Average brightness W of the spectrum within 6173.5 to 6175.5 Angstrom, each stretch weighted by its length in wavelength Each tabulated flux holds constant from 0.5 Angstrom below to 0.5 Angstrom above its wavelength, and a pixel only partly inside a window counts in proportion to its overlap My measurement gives 42.6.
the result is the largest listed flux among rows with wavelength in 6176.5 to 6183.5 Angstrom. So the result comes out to 50.24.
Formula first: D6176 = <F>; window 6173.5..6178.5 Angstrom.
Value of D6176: 44.1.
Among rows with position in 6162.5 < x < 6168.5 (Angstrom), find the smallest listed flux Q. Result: 36.34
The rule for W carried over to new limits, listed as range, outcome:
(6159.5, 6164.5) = 38.3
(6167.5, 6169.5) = 41.4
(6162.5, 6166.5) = 37.4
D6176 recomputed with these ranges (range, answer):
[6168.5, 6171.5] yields 43.6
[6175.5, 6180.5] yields 45.2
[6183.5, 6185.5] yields 47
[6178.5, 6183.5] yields 45.6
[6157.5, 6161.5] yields 39.8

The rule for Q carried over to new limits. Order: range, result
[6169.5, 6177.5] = 41.94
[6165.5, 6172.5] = 39.31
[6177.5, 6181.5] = 43.33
